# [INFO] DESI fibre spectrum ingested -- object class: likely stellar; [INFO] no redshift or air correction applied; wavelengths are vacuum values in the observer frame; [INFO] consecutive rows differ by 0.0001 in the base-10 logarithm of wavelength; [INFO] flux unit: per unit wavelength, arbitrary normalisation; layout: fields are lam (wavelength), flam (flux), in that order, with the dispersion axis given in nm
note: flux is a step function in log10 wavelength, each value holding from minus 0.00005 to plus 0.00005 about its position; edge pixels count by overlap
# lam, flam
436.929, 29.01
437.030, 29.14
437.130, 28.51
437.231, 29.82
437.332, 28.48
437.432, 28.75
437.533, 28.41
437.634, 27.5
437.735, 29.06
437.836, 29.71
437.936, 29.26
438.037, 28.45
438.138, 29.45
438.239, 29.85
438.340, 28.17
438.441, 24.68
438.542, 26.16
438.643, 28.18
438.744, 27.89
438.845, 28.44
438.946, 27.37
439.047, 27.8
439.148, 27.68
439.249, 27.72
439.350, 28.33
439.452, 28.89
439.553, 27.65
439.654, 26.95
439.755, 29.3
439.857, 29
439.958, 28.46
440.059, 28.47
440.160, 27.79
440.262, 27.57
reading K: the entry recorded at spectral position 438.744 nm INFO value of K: 27.89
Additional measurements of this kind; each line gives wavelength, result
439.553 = 27.65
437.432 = 28.75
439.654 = 26.95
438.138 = 29.45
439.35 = 28.33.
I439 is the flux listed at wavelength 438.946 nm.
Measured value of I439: 27.37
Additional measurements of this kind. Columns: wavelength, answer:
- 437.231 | 29.82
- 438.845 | 28.44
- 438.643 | 28.18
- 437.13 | 28.51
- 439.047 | 27.8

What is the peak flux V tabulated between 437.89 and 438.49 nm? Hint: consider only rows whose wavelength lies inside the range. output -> 29.85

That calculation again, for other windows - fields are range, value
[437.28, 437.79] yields 29.06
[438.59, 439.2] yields 28.44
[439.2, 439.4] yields 28.33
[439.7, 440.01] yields 29.3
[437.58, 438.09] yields 29.71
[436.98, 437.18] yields 29.14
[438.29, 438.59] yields 28.17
